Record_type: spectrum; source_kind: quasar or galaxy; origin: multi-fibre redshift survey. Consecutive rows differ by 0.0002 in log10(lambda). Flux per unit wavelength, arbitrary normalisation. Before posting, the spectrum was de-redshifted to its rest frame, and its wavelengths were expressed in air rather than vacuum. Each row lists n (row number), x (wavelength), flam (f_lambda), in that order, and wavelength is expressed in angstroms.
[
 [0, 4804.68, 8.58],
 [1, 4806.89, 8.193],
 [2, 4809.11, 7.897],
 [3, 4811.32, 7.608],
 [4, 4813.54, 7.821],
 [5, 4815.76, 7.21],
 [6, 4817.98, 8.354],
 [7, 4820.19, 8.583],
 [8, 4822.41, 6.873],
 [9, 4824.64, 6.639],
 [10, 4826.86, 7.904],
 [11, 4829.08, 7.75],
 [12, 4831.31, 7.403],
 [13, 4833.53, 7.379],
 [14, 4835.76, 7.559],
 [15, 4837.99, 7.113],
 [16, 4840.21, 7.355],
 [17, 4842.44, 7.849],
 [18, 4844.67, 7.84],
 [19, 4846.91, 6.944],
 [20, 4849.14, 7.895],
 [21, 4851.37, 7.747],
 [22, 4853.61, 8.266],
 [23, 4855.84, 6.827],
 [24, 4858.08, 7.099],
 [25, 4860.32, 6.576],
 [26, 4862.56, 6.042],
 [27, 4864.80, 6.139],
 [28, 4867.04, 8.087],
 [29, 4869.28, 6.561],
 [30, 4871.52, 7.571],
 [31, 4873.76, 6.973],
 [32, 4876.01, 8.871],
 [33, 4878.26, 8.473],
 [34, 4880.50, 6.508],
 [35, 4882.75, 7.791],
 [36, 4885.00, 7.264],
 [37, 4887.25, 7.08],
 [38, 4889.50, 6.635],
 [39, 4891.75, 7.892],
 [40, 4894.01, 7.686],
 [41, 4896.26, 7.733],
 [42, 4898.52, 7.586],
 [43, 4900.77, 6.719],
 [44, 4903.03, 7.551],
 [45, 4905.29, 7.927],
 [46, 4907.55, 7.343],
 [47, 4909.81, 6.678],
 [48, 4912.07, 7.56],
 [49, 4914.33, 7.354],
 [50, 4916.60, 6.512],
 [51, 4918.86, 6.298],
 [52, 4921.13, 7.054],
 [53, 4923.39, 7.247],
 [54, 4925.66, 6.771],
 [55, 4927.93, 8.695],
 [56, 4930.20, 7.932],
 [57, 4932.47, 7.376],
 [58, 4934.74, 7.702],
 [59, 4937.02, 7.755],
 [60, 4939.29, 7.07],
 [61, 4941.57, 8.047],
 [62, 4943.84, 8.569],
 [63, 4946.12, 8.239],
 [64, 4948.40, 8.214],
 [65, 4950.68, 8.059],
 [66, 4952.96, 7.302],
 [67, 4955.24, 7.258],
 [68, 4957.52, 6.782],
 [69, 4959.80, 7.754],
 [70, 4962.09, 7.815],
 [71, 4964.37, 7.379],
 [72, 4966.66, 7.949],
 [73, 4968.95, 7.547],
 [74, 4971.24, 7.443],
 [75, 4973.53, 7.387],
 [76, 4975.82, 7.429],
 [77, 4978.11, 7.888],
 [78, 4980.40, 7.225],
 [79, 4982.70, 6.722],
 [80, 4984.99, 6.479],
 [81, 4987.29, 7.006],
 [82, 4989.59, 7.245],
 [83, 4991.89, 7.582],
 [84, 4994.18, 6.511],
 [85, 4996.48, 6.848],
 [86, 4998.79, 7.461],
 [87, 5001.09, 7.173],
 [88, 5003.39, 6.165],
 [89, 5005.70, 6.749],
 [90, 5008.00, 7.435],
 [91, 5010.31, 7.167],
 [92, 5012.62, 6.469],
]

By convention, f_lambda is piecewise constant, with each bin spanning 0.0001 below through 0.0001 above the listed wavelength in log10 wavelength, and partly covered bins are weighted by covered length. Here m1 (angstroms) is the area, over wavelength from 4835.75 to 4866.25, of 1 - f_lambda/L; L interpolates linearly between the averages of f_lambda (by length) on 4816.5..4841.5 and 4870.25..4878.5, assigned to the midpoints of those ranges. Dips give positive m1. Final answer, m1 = 1.88 angstroms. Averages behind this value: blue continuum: 7.54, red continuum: 7.89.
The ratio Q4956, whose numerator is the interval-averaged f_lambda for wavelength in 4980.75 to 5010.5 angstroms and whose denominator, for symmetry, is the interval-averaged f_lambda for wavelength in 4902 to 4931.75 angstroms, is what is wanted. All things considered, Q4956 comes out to 0.95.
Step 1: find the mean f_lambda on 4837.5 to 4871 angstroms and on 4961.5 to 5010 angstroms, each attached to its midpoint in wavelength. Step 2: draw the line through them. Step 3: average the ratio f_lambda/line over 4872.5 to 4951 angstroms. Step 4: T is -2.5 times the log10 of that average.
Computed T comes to -0.04 mag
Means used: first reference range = 7.23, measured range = 7.51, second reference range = 7.2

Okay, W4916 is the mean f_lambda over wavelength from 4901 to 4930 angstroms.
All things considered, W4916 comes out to 7.25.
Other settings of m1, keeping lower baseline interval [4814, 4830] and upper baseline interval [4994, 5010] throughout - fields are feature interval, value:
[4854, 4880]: 0.8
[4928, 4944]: -1.3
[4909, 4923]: 0.6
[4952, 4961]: -0.2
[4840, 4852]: -0.1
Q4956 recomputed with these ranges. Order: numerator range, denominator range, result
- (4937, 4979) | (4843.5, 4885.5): 1.05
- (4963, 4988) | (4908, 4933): 1.01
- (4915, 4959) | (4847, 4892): 1.03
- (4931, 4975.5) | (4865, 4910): 1.03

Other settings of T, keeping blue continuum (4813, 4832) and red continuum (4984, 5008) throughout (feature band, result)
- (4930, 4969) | -0.08 mag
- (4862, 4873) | 0.08 mag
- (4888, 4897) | -0.02 mag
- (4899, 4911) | 0.00 mag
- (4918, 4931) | -0.02 mag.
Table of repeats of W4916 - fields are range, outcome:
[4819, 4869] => 7.35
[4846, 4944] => 7.36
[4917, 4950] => 7.62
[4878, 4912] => 7.37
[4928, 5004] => 7.46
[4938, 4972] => 7.7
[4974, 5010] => 7.07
